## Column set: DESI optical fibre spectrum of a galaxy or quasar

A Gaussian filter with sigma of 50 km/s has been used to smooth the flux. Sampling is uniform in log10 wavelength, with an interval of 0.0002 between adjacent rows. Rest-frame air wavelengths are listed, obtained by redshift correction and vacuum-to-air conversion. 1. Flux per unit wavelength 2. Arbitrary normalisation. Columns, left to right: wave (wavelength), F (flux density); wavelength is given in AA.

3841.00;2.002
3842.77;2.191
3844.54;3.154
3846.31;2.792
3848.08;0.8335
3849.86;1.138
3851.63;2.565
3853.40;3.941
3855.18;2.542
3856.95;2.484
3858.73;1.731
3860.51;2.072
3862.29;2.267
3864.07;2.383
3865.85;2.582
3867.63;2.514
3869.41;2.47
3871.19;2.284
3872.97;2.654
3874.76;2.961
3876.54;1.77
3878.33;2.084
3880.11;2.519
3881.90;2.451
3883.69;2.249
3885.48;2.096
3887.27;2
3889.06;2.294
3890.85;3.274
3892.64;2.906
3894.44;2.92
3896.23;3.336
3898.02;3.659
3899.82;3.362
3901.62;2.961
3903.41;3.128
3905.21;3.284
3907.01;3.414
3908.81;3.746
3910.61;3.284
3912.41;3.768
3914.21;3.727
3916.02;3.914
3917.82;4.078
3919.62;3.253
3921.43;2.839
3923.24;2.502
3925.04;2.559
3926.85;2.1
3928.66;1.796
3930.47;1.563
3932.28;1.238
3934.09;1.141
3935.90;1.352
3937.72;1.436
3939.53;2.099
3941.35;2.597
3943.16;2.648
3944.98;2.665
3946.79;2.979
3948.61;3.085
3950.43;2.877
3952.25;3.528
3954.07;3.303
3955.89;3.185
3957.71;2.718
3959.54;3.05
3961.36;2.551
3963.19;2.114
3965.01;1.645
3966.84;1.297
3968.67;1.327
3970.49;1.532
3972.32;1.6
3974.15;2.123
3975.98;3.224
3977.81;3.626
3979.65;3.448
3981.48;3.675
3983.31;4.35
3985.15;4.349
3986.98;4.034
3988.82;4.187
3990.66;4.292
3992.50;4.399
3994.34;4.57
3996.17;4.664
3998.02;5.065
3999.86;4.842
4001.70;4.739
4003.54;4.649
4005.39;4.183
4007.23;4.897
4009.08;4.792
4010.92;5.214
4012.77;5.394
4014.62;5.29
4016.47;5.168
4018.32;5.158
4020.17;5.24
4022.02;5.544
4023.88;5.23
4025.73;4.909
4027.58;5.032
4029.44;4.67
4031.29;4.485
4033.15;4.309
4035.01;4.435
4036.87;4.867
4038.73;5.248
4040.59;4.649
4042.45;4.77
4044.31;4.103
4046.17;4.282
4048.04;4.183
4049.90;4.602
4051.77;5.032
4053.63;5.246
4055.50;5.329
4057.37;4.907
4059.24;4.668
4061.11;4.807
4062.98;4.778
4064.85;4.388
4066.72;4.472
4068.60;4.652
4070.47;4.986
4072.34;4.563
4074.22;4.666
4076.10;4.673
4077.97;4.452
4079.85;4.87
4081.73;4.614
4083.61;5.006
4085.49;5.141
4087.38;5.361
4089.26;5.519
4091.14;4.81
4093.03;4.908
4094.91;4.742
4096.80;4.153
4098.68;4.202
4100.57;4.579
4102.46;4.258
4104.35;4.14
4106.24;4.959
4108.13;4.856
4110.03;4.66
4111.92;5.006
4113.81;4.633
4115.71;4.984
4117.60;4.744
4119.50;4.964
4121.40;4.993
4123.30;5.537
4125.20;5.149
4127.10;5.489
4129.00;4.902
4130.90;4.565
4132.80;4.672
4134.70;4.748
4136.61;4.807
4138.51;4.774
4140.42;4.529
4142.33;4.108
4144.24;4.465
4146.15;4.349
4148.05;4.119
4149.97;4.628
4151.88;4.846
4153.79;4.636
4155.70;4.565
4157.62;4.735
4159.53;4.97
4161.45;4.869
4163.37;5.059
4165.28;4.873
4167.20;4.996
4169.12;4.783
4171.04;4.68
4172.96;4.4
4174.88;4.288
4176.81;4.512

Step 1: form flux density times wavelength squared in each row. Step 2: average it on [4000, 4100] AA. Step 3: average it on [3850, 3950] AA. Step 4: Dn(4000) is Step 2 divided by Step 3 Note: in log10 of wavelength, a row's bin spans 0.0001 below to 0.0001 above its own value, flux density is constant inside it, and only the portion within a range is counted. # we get 2.0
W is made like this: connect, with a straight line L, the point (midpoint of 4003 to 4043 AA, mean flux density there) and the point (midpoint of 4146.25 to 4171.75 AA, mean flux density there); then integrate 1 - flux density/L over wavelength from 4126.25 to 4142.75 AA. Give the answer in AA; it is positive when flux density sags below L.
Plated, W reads 0.1 AA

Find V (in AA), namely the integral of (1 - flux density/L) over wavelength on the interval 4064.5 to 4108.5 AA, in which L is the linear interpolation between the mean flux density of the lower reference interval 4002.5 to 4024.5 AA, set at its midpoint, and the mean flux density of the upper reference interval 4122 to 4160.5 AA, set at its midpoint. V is 1.47 AA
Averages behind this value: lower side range 5.06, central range 4.71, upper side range 4.73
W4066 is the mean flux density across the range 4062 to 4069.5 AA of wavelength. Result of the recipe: 4.57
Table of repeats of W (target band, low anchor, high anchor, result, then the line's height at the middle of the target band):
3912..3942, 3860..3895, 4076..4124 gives 5.0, 2.96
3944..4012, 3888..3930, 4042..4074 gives 6.9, 3.84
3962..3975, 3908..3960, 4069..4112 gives 6.1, 3.16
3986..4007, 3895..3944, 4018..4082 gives -3.1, 3.95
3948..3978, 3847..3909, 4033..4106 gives 8.8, 3.53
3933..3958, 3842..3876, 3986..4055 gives 7.9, 3.67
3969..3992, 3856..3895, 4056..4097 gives 2.1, 3.65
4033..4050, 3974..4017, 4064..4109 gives 0.0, 4.56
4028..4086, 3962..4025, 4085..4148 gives -4.1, 4.39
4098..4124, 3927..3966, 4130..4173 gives -3.3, 4.21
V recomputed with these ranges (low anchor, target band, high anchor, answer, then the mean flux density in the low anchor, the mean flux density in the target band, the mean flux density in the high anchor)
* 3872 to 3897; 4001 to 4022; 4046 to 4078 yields -4.61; 2.53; 5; 4.72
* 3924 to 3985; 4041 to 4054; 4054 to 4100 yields -1.08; 2.46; 4.58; 4.78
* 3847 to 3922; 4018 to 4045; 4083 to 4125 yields -4.58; 2.76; 4.84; 4.83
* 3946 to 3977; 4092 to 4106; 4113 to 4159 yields -0.62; 2.48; 4.45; 4.75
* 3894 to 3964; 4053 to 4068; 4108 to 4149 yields -2.59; 2.81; 4.81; 4.77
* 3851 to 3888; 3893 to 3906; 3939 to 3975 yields -4.28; 2.41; 3.22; 2.45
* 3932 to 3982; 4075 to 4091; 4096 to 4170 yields -3.39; 2.44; 4.95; 4.73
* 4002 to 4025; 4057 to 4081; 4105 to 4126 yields 1.51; 5.05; 4.68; 4.94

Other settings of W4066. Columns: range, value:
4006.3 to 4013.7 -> 5.08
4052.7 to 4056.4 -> 5.29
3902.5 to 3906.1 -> 3.21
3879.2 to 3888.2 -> 2.26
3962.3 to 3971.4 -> 1.58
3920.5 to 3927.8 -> 2.5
